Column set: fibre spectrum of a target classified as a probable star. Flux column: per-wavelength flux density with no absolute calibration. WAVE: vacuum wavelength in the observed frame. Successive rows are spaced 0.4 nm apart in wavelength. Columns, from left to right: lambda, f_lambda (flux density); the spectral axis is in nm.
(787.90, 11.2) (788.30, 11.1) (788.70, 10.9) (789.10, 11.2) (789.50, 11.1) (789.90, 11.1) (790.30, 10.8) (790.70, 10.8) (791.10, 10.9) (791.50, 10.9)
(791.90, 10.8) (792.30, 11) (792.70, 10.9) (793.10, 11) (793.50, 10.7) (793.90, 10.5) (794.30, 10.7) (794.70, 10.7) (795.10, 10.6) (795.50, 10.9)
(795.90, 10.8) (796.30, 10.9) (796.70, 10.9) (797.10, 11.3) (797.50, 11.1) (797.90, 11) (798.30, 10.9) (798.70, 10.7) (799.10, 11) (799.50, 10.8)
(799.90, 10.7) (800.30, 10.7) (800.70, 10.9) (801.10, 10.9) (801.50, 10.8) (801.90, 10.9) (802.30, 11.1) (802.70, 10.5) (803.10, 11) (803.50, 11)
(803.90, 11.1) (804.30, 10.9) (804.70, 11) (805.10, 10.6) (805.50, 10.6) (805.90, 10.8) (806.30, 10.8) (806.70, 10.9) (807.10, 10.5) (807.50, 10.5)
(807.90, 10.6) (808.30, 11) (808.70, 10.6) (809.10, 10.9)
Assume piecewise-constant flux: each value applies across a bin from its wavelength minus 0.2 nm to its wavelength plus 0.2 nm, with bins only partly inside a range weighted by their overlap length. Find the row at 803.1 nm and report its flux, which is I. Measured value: 11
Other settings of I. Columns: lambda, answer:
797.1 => 11.3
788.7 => 10.9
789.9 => 11.1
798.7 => 10.7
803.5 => 11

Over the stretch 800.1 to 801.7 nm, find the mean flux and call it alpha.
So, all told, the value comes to 10.8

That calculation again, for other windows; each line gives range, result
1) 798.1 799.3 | 10.9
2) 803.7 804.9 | 11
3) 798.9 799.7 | 10.9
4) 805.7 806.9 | 10.8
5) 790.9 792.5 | 10.9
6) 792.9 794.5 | 10.7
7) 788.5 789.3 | 11.1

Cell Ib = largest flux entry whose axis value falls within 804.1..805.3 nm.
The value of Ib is 11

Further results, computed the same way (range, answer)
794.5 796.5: 10.9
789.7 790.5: 11.1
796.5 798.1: 11.3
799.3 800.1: 10.8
